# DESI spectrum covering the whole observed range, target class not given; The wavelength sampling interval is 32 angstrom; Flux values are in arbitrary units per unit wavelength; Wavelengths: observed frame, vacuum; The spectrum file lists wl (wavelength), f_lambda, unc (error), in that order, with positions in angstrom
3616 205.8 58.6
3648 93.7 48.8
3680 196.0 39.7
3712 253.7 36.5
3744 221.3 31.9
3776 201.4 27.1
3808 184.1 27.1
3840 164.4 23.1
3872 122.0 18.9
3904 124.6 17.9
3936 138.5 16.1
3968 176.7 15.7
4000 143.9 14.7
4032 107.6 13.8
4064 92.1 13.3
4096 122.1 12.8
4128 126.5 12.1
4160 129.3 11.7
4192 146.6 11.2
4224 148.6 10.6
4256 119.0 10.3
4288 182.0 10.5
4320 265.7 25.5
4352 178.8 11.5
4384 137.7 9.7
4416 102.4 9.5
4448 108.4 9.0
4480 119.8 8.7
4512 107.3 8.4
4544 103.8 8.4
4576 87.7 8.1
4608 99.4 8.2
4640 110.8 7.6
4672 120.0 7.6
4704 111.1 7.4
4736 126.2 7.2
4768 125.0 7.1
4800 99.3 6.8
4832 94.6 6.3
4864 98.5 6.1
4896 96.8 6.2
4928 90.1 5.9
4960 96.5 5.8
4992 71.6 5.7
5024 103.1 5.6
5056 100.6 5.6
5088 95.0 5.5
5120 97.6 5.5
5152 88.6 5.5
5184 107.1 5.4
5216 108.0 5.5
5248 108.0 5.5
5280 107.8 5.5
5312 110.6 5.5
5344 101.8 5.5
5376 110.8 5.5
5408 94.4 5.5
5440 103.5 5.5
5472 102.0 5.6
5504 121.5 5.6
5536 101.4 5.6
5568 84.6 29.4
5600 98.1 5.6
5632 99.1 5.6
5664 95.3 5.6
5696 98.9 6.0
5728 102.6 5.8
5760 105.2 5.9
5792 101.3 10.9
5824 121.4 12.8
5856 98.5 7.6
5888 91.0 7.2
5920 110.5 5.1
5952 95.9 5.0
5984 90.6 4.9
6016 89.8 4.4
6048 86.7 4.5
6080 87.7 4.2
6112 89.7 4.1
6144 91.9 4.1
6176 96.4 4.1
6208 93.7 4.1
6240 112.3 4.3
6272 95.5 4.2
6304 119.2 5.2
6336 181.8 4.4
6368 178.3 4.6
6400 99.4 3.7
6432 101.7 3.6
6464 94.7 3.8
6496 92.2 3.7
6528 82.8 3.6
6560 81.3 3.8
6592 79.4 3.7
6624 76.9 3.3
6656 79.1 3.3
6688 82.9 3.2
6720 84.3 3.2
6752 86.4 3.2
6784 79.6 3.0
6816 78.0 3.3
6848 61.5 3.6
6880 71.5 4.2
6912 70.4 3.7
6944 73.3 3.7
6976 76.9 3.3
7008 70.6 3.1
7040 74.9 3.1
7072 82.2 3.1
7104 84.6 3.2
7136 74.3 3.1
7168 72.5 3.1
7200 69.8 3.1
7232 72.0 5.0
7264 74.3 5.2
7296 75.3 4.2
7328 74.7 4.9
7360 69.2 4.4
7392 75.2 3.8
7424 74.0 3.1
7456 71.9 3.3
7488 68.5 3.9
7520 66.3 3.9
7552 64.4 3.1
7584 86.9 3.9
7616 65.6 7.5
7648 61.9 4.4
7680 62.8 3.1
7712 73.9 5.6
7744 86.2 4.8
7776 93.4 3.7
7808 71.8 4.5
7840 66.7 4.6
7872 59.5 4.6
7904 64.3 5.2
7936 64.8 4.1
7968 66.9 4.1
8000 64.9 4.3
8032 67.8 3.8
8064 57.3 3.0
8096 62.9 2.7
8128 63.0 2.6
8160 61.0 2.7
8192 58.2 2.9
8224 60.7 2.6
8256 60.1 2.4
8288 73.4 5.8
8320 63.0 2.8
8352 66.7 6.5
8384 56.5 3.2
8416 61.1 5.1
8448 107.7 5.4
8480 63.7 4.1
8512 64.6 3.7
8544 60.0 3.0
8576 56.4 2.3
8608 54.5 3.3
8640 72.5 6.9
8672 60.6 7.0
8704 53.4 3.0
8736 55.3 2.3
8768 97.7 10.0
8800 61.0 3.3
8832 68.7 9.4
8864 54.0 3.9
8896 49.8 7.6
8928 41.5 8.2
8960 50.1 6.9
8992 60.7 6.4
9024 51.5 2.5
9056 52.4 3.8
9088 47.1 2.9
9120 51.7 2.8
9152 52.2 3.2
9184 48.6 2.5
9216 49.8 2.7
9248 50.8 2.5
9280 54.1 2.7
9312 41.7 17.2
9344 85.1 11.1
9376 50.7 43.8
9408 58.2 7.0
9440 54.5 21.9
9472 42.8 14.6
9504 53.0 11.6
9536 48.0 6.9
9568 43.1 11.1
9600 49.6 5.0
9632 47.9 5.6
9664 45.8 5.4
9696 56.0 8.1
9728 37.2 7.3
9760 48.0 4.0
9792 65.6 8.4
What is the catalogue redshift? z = 1.27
